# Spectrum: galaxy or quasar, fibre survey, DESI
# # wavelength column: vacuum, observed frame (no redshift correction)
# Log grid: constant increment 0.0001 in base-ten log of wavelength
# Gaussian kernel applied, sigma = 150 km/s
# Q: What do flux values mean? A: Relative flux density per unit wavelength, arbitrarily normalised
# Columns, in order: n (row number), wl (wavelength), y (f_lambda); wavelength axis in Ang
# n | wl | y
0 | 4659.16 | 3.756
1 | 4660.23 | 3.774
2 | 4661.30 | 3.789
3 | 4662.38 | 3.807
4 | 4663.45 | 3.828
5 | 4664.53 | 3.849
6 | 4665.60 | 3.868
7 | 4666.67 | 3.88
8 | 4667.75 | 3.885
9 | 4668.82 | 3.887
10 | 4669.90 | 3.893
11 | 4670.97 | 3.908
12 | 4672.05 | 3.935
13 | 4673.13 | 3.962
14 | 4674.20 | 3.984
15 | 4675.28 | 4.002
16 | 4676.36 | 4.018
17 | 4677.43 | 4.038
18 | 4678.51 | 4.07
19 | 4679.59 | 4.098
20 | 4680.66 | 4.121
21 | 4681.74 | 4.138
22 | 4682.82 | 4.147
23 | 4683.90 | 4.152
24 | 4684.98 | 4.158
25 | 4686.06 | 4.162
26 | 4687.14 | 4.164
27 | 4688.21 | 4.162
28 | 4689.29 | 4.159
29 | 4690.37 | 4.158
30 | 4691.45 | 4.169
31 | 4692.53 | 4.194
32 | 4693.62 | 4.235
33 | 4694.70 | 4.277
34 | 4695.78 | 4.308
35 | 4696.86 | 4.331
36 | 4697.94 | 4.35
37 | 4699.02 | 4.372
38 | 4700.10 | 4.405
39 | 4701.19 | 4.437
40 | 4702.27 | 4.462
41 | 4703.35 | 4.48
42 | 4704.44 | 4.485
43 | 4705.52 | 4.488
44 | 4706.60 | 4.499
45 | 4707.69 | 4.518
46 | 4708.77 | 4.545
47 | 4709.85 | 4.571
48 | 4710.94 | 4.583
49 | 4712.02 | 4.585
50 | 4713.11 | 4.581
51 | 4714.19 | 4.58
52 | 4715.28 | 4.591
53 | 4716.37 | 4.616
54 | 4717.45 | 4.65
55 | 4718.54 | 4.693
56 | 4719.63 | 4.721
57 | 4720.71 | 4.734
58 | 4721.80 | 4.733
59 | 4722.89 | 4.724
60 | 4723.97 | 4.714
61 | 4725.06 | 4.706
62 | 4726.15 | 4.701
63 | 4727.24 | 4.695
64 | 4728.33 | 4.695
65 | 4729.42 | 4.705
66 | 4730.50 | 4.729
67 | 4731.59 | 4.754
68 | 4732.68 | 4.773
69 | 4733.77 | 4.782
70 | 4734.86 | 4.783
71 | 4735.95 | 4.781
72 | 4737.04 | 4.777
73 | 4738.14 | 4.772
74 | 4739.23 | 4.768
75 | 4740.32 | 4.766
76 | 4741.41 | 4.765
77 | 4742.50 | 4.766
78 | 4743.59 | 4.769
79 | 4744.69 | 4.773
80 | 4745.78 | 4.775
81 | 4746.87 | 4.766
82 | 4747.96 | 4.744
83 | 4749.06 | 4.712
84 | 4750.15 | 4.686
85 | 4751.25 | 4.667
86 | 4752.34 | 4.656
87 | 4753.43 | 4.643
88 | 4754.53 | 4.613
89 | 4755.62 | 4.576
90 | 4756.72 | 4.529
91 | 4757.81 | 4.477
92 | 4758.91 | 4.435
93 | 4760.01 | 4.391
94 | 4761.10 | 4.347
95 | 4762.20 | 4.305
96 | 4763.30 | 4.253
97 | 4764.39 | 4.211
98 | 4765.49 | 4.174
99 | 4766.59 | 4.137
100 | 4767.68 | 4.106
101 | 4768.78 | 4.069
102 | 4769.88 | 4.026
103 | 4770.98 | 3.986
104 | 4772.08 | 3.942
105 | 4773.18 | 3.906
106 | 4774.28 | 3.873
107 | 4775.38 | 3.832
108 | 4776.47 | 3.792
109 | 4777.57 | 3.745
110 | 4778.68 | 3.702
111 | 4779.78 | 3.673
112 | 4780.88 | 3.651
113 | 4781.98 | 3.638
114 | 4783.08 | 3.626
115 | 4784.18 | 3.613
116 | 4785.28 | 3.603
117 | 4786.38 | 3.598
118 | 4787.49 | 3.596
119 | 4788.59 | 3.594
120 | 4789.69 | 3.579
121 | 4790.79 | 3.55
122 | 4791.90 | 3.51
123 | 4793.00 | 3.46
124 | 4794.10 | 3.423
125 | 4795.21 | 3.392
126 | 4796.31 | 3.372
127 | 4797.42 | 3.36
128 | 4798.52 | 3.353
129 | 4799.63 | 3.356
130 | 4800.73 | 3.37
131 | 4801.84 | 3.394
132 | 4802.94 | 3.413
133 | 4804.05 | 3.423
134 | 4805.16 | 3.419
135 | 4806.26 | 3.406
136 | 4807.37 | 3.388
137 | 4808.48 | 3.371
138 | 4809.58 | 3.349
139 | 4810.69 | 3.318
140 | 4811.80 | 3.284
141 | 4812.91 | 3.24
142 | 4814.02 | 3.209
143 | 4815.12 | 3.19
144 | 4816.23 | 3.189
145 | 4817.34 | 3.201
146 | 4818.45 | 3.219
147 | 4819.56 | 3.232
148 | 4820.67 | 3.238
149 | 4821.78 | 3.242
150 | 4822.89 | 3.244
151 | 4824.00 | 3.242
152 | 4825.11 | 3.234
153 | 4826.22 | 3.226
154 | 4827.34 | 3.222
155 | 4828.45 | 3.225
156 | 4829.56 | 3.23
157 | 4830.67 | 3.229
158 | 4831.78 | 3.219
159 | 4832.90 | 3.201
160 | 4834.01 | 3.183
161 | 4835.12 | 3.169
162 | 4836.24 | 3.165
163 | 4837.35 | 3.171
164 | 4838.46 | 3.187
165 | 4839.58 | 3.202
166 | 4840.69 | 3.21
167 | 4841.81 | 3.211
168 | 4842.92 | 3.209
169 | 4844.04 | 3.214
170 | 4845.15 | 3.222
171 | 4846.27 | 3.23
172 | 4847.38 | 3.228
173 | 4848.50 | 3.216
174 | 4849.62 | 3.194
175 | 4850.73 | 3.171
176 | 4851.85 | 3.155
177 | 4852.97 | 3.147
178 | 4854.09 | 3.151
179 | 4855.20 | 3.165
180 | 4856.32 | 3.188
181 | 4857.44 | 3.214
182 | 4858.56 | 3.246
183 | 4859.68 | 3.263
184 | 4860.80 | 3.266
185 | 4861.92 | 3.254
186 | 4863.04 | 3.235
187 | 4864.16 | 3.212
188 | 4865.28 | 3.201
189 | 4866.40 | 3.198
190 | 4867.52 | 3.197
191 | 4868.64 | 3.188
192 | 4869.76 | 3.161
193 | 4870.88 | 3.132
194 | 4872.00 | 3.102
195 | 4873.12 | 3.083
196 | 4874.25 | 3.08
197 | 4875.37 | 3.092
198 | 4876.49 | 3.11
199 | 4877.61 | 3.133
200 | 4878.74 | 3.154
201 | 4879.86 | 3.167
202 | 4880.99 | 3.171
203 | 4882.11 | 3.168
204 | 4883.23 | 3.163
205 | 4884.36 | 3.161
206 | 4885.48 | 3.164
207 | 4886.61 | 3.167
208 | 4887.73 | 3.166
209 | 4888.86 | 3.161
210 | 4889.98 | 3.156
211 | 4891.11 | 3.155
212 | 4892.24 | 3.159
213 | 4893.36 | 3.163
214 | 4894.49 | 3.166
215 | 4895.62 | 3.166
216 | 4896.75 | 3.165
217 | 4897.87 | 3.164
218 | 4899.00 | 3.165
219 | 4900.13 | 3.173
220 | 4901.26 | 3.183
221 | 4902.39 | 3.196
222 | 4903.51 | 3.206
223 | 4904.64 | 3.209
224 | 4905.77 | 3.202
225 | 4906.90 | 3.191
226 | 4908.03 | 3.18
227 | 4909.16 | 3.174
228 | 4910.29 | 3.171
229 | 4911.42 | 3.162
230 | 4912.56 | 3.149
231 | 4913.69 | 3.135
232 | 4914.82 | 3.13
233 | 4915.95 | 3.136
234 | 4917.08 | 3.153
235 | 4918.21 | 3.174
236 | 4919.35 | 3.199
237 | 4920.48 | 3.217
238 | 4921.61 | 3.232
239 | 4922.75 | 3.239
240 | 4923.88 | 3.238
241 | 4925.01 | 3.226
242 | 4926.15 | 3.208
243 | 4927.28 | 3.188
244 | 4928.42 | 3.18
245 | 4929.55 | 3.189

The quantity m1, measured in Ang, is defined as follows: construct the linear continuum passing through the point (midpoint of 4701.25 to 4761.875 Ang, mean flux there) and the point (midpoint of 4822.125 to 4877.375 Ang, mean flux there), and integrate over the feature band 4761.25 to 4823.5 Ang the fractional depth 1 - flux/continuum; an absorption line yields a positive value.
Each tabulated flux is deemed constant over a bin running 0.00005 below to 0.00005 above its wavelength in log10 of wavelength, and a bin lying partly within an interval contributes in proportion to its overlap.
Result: 5.2 Ang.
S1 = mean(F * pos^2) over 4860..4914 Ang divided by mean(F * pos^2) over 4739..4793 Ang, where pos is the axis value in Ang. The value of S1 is 0.80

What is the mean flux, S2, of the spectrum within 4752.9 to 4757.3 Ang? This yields 4.59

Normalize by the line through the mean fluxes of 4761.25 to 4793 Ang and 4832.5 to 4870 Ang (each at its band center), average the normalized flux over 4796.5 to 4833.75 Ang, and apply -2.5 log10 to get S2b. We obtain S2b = 0.07 mag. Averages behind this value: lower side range 3.83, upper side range 3.2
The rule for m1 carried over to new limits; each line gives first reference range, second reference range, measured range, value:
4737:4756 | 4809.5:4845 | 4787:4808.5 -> 1.88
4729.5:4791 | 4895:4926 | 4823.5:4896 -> 7.45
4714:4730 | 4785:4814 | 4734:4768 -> -2.97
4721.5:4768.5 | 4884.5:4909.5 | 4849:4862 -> 1.34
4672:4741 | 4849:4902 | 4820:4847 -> 2.12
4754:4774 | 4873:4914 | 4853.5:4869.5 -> 1.01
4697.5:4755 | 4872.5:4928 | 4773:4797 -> 3.10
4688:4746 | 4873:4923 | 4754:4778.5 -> 0.20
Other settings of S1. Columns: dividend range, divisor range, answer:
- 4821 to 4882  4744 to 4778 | 0.77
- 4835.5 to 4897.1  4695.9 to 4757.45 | 0.73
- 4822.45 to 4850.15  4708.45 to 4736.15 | 0.72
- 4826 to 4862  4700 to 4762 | 0.72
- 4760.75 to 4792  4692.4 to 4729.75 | 0.87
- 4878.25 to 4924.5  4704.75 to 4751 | 0.73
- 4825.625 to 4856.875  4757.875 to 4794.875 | 0.85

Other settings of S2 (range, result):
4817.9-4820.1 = 3.22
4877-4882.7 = 3.16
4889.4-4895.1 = 3.16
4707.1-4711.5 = 4.56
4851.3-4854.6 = 3.15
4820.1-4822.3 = 3.24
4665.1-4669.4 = 3.88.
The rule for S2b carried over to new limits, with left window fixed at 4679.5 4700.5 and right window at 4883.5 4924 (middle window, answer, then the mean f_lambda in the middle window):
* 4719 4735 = -0.17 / 4.73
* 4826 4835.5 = 0.10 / 3.21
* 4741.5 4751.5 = -0.20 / 4.74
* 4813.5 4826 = 0.11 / 3.22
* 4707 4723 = -0.13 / 4.62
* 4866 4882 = 0.06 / 3.14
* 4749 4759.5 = -0.18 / 4.59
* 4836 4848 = 0.09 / 3.21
